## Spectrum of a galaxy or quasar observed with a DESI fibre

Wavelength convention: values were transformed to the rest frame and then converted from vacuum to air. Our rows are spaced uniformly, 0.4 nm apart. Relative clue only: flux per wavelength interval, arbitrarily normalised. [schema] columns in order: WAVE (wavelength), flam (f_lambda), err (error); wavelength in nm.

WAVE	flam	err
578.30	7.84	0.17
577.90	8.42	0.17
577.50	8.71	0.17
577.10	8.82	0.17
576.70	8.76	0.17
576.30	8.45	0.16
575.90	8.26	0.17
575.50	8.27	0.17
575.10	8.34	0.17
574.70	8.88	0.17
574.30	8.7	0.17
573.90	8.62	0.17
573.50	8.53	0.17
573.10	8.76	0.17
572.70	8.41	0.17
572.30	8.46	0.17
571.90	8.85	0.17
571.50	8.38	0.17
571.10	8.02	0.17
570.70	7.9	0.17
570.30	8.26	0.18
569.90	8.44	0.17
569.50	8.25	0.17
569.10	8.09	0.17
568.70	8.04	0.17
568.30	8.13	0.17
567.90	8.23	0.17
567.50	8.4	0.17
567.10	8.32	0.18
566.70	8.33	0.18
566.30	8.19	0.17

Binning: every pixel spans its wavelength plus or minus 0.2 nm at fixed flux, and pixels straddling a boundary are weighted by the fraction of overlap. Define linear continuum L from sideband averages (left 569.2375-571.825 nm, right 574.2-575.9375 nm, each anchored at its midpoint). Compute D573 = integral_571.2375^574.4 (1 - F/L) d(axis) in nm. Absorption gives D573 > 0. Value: -0.08 nm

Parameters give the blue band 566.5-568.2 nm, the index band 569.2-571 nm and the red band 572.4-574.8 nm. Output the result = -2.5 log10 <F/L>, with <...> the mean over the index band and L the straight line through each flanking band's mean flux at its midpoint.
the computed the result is 0.033 mag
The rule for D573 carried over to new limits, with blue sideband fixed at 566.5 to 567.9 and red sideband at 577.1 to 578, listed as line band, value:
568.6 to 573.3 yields 0.06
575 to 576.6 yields 0.04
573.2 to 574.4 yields -0.01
